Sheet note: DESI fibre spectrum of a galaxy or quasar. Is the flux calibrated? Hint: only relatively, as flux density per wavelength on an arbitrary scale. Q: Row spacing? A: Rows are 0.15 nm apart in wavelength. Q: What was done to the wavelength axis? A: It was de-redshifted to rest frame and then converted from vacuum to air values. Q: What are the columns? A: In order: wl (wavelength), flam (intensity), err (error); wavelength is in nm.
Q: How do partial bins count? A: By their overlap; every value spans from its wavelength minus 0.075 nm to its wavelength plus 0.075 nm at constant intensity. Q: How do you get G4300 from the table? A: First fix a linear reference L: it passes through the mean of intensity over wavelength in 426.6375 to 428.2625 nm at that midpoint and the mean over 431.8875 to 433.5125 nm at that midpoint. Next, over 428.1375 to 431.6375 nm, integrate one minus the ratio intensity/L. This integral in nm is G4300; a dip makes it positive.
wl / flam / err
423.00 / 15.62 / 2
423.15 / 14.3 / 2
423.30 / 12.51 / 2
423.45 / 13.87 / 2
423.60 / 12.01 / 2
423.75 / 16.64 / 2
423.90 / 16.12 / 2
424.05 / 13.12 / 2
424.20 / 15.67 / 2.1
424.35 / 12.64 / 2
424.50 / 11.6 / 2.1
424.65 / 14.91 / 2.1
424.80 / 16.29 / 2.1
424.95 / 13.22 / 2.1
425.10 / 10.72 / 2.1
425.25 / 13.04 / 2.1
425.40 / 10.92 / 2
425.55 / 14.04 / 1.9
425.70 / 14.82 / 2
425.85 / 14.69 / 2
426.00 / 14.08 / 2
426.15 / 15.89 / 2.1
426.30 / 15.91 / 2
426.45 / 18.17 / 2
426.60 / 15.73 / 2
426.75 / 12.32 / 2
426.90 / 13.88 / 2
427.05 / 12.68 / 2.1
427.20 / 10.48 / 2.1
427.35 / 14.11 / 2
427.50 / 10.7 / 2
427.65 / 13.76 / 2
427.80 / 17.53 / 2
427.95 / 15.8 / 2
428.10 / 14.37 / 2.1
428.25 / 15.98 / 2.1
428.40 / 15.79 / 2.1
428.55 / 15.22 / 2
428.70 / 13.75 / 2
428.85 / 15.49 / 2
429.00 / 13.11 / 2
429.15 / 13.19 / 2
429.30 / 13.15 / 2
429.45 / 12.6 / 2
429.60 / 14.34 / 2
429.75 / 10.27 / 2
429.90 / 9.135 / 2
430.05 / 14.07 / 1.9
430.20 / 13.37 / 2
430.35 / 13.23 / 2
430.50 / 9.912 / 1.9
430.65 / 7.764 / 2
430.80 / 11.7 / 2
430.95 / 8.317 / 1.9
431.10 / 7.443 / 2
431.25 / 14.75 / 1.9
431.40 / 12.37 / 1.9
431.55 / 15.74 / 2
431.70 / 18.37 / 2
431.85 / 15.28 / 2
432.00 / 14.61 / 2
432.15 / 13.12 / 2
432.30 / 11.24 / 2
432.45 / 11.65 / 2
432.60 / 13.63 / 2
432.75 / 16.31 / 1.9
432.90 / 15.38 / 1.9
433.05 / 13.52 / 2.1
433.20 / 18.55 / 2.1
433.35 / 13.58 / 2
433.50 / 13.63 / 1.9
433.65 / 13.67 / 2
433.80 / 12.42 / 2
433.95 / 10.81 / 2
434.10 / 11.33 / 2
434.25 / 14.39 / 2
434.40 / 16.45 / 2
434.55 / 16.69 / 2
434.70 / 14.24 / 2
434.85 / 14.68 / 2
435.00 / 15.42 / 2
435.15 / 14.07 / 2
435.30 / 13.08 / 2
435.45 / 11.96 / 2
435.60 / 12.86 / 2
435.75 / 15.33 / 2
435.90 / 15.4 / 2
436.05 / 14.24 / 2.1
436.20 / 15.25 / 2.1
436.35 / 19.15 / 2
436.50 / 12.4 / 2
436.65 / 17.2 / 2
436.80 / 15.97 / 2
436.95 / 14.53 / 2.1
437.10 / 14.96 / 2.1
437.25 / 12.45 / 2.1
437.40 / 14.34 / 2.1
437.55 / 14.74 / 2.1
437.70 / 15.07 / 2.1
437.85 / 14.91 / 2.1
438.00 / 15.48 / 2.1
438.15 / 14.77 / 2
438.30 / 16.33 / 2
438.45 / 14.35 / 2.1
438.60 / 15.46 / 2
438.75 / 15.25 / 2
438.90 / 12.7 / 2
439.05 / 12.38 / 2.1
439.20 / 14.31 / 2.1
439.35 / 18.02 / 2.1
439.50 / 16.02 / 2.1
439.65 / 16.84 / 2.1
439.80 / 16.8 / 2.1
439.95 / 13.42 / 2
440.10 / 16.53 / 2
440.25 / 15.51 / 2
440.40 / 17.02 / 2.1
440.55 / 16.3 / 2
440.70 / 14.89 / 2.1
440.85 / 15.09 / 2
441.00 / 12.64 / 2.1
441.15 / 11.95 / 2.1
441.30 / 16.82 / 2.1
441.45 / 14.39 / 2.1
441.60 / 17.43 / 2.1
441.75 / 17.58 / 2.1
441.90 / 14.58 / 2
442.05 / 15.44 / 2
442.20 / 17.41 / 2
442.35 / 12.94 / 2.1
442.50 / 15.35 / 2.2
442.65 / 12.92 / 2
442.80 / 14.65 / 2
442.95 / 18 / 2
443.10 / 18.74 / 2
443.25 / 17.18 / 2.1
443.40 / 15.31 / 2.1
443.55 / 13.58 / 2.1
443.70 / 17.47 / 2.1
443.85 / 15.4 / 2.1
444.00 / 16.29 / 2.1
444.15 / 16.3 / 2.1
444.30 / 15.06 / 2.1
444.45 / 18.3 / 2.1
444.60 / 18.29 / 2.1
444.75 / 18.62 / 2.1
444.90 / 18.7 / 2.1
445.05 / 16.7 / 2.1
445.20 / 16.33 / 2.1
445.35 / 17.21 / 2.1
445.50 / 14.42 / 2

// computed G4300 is 0.314 nm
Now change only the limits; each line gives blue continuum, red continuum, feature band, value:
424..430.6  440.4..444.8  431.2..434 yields 0.05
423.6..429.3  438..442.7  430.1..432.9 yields 0.34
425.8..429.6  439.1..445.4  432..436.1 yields 0.29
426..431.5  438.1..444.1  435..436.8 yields -0.02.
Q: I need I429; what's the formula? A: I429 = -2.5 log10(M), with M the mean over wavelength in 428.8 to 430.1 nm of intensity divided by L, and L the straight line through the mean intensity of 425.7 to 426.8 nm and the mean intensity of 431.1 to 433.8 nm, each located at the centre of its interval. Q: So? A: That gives 0.16 mag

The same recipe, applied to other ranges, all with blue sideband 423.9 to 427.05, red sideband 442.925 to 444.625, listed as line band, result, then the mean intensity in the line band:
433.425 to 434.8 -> 0.11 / 13.8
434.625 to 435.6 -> 0.12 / 13.8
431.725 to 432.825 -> 0.08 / 13.9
